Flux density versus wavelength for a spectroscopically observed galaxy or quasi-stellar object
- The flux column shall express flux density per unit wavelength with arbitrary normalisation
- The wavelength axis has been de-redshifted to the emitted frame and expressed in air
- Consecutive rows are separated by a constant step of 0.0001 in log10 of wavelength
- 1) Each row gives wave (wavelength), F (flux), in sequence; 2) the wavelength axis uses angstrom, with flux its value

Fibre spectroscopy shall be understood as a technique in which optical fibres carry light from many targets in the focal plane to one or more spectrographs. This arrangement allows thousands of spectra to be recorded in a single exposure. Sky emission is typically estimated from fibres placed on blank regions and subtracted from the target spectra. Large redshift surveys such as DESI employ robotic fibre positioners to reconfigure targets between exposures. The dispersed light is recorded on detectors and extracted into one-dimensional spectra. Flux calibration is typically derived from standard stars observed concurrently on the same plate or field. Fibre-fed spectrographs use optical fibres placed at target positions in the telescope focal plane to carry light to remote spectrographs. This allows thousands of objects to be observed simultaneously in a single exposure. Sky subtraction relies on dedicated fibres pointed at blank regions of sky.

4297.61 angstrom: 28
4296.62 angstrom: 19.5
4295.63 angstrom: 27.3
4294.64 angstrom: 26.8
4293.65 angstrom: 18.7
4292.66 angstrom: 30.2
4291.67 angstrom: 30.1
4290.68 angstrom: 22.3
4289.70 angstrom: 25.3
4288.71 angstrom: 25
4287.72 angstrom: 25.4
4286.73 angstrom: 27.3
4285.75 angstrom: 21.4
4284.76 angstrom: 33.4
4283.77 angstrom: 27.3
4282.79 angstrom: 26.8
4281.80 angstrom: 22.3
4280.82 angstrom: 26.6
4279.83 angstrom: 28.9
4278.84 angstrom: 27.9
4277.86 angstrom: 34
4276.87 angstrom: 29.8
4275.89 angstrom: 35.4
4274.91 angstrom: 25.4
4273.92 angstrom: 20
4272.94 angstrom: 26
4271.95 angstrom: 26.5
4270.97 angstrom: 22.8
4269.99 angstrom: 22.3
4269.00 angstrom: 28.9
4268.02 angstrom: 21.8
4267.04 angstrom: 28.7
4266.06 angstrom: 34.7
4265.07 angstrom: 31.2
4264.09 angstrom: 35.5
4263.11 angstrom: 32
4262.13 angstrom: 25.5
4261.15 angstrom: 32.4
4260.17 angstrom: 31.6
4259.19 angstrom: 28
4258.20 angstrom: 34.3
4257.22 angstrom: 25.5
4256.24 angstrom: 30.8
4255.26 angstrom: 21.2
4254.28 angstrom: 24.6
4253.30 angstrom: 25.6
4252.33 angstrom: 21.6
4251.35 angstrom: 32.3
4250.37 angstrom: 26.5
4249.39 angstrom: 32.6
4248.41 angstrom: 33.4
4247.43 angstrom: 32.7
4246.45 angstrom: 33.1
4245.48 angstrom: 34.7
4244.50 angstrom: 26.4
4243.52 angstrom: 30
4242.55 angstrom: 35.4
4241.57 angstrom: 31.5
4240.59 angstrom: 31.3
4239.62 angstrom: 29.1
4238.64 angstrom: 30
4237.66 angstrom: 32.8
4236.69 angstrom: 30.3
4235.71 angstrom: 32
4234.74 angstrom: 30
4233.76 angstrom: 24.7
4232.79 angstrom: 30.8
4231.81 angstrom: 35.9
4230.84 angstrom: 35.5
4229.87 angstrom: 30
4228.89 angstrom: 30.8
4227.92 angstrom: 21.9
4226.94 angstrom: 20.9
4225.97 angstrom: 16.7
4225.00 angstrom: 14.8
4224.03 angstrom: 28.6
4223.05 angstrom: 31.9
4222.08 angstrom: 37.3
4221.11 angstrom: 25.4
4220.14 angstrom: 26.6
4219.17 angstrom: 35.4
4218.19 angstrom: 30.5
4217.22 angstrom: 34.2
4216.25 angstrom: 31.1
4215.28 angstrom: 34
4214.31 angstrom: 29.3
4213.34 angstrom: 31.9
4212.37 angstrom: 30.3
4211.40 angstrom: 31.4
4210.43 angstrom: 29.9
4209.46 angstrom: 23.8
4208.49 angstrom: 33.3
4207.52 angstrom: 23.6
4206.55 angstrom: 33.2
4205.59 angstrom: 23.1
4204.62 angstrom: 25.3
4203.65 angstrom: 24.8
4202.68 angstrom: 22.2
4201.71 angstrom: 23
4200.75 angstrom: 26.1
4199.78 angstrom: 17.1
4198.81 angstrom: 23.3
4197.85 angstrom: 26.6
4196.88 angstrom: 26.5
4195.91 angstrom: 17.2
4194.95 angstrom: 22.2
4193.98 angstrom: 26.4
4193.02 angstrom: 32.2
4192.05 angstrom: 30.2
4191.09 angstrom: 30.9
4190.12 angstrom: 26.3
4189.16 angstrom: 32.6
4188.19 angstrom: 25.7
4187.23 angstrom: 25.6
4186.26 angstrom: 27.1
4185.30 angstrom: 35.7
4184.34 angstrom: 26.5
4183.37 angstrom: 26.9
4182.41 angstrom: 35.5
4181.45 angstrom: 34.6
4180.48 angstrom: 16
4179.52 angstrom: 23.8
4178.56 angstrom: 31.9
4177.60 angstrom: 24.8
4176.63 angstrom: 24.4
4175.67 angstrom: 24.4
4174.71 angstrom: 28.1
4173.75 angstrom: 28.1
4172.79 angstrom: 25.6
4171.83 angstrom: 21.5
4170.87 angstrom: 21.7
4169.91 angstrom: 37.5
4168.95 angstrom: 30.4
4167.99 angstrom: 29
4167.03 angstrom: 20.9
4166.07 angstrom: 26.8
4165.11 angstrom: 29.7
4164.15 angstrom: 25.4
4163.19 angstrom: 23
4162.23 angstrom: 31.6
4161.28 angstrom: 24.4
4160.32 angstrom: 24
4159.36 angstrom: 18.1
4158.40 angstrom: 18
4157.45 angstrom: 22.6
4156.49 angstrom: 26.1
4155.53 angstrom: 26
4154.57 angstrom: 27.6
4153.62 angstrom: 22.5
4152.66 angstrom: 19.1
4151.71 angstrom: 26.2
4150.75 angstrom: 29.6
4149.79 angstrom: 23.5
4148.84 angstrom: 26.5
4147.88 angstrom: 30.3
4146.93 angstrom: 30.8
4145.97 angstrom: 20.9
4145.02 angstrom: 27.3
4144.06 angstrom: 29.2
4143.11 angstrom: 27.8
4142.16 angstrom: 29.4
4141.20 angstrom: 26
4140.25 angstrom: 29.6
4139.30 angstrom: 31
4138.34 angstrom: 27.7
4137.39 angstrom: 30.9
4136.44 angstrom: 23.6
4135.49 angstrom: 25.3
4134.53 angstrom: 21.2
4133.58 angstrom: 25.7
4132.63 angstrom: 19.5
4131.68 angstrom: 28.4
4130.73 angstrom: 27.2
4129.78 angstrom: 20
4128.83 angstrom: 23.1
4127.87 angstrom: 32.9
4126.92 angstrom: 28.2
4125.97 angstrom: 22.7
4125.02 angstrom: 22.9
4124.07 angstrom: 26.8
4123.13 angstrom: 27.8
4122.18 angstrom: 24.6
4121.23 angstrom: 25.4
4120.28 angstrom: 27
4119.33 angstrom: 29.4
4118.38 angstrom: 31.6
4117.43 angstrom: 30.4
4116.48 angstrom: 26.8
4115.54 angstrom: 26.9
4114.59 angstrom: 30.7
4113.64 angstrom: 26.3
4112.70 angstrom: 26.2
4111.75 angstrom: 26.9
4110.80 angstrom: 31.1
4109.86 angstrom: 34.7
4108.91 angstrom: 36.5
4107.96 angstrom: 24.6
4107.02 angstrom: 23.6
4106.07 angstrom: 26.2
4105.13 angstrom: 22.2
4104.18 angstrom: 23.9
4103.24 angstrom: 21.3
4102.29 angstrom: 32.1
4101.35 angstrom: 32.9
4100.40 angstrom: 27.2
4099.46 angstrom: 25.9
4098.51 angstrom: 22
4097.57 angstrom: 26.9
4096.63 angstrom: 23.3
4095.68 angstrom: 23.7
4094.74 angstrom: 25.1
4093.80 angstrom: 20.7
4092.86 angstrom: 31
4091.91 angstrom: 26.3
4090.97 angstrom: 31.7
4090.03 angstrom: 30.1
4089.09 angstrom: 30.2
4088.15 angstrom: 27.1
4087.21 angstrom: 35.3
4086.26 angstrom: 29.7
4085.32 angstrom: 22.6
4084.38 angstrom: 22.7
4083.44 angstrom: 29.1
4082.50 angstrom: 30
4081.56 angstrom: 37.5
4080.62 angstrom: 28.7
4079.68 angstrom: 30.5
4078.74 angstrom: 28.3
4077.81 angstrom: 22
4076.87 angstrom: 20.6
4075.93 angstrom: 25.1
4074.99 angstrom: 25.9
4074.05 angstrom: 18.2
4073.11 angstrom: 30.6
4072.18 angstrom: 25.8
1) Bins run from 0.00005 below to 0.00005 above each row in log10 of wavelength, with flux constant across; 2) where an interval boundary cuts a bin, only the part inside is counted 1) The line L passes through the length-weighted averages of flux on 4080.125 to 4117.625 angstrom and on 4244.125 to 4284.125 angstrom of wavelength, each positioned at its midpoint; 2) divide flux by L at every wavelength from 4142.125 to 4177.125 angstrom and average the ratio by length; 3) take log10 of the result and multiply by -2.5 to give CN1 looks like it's 0.087 mag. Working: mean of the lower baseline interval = 27.7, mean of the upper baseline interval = 28.5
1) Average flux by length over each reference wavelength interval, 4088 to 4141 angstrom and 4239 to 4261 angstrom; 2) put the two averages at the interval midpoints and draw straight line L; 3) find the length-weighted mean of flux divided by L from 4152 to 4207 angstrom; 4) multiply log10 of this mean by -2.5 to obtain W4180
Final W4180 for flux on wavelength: 0.091 mag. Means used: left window 26.9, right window 29.7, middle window 26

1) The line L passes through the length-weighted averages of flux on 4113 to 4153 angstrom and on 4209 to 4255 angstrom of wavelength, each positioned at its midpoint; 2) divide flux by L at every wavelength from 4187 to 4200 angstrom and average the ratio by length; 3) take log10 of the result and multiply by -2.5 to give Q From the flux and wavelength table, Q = 0.09 mag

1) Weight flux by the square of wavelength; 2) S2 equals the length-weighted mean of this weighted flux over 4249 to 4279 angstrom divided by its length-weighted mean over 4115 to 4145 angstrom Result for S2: 1.1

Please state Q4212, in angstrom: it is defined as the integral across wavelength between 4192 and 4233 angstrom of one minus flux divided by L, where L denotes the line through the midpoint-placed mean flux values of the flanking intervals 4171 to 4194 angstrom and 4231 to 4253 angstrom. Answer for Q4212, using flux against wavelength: 2.4 angstrom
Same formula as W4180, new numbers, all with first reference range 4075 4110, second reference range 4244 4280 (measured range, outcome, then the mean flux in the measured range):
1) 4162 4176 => 0.043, 26.9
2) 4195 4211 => 0.136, 24.9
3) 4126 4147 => 0.048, 26.5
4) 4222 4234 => 0.041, 27.4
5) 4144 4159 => 0.105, 25.2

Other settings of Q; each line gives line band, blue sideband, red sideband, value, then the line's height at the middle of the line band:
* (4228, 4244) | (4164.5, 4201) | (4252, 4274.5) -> -0.14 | 27.3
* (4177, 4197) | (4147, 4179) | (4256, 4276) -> -0.05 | 26.4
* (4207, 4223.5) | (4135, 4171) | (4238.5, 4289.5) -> -0.11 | 27.6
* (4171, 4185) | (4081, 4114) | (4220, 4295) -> 0.06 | 28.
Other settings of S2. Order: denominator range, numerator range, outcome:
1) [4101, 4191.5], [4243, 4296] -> 1.11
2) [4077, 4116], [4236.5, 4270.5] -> 1.16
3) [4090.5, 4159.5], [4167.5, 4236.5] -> 1.09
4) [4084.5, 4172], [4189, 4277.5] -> 1.12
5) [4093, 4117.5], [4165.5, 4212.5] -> 1.04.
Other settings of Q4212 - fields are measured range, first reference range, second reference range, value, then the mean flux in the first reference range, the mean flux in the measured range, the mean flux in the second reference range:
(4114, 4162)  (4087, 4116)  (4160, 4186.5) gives 2.1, 27.4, 26.1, 27.1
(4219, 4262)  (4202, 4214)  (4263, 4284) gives -2.2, 27.7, 29.2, 27.9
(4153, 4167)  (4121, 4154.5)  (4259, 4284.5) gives 1.0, 26.1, 24.5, 28.2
